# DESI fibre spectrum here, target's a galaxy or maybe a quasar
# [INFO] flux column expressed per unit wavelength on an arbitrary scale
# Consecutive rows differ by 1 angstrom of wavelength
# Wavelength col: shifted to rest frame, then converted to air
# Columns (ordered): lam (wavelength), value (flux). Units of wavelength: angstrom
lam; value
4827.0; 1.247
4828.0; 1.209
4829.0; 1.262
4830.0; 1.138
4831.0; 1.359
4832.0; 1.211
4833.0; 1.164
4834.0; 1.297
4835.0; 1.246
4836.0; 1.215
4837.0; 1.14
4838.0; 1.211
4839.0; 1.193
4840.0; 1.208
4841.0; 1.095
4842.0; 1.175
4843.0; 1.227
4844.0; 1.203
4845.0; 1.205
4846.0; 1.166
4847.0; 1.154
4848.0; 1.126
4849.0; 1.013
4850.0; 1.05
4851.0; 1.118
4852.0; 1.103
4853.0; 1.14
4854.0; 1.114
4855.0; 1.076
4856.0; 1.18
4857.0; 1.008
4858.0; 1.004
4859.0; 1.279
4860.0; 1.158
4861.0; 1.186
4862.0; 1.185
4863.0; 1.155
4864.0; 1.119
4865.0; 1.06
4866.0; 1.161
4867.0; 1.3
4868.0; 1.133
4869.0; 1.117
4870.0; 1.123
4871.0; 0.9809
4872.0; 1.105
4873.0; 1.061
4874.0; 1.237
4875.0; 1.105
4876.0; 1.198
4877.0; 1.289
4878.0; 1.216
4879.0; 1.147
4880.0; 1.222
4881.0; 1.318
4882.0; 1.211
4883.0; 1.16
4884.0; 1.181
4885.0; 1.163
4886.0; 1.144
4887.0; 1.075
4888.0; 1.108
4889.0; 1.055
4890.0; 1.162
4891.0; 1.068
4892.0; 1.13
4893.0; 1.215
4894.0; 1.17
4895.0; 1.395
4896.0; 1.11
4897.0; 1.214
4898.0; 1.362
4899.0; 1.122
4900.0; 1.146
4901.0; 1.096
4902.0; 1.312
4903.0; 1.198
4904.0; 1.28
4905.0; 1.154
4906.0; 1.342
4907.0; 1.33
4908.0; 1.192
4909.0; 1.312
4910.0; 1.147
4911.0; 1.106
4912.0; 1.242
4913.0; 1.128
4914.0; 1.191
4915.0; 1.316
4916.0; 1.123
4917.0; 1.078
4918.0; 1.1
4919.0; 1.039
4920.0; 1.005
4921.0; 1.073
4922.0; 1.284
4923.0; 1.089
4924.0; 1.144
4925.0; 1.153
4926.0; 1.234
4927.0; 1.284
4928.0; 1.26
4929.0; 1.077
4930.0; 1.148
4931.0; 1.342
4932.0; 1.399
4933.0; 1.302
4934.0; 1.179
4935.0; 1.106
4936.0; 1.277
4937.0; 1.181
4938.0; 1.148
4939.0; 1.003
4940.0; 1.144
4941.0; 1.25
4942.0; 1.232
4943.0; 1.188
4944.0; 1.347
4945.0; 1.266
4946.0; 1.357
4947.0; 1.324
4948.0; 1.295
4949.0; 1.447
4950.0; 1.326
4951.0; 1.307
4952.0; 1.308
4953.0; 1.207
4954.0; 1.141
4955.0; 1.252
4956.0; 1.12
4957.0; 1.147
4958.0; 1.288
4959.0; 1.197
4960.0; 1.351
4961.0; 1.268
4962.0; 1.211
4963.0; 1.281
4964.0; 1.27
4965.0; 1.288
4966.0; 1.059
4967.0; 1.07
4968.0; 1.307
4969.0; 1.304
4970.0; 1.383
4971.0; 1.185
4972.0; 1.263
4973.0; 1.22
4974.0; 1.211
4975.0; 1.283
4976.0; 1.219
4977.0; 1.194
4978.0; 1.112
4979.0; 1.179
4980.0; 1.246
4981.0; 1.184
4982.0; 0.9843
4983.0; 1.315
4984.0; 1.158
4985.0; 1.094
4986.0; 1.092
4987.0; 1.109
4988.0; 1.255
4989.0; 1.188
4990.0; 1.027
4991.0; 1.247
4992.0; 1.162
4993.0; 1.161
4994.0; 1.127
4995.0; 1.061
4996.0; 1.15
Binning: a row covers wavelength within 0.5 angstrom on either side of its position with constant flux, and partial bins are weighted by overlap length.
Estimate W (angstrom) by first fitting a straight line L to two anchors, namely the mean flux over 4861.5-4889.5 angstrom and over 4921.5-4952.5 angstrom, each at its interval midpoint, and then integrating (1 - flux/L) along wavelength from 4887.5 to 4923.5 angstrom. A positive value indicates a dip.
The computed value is 0.5 angstrom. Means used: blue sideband 1.15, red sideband 1.24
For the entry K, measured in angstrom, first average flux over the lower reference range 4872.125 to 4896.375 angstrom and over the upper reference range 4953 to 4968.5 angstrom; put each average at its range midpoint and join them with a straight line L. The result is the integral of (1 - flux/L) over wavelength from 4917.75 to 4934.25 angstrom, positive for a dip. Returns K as 0.2 angstrom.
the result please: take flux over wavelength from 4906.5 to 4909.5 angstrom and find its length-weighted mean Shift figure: 1.28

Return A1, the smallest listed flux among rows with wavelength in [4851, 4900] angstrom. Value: 0.9809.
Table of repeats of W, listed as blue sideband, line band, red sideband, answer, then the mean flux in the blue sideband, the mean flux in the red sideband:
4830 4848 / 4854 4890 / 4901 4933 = 1.5 angstrom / 1.2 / 1.2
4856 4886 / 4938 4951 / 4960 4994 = -0.8 angstrom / 1.16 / 1.2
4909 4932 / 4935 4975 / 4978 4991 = -2.7 angstrom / 1.17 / 1.15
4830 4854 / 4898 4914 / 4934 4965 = 0.0 angstrom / 1.17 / 1.24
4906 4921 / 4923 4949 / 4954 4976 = -0.7 angstrom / 1.17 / 1.23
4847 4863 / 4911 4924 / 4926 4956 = 0.8 angstrom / 1.12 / 1.24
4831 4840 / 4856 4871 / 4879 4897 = 0.7 angstrom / 1.22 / 1.17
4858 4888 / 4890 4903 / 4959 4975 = -0.1 angstrom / 1.16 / 1.24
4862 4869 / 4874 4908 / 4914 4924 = -1.6 angstrom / 1.15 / 1.13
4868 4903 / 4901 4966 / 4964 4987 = -1.9 angstrom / 1.17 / 1.2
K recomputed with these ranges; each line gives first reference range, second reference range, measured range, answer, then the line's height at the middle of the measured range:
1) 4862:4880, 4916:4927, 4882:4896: -0.2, 1.14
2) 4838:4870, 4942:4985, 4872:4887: -0.2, 1.17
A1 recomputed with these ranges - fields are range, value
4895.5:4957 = 1.003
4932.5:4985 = 0.9843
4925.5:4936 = 1.077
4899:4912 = 1.096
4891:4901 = 1.068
